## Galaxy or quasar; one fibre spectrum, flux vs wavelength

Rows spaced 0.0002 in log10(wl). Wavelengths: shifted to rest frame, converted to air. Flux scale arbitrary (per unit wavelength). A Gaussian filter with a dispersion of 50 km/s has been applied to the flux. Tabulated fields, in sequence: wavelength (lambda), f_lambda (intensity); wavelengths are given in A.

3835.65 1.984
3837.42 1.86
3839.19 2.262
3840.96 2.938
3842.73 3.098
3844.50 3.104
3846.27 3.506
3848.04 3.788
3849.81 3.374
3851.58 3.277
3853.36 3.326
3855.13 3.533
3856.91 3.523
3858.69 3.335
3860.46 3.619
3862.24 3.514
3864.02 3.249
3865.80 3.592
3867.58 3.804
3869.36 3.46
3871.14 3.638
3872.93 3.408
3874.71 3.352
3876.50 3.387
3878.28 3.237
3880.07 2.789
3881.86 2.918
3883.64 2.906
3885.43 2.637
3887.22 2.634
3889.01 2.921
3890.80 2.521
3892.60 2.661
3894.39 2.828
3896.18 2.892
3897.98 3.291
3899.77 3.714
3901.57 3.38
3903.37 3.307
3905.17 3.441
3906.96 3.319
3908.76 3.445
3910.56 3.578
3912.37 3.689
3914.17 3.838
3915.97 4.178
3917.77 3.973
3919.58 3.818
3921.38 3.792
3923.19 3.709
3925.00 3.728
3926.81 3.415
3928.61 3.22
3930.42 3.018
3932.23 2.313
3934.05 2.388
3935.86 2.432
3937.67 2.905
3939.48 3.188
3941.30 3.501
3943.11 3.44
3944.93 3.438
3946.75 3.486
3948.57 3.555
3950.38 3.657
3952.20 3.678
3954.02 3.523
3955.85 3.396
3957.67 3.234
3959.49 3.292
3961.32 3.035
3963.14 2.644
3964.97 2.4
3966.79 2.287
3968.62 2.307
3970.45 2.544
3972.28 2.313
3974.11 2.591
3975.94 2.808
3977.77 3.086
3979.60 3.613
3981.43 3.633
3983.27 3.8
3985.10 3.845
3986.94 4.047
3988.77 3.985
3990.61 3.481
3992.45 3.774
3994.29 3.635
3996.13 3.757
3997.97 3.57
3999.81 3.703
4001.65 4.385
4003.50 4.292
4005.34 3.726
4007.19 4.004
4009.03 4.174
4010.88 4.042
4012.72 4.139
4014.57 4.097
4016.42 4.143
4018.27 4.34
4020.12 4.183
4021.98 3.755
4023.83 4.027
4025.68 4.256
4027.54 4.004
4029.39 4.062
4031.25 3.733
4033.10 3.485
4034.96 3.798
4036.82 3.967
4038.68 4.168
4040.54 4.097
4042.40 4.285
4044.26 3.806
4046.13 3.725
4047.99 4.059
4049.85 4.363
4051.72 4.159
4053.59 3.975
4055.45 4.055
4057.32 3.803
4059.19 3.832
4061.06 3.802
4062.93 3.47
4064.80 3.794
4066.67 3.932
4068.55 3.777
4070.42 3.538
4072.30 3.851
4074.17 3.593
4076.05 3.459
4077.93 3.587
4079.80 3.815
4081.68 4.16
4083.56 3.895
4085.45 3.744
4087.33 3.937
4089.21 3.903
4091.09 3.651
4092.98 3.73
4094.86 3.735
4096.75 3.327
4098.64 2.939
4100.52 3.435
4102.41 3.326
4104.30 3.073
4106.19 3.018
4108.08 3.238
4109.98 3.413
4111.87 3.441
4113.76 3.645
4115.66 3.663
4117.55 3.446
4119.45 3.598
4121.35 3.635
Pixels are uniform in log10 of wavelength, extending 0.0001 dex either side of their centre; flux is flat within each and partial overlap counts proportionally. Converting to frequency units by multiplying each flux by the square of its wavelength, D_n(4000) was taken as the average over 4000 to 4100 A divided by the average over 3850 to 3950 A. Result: 1.27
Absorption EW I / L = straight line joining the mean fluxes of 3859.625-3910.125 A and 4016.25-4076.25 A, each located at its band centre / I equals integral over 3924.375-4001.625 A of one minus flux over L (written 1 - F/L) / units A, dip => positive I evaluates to 6.8 A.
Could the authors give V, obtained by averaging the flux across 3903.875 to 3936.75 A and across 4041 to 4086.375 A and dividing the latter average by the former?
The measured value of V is 1.13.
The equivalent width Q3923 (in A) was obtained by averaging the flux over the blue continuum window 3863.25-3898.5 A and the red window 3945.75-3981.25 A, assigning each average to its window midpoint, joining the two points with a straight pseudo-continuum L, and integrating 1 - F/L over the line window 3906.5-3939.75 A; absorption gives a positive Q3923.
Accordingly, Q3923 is -3.2 A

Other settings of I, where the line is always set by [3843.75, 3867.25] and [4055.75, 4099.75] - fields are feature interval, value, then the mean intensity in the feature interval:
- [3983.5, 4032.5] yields -4.5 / 3.96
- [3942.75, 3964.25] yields 1.3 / 3.35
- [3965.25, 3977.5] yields 3.7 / 2.5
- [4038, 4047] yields -0.8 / 4.01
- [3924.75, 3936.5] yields 2.1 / 2.9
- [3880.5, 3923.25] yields 2.6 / 3.3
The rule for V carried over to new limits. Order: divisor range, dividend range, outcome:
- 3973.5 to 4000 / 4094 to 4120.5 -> 0.95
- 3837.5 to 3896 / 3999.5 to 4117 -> 1.20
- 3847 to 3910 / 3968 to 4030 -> 1.14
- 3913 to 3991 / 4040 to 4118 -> 1.13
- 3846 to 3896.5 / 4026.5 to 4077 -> 1.20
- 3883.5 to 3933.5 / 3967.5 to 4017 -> 1.09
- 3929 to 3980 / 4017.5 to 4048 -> 1.33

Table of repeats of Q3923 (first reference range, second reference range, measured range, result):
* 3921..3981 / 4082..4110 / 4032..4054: -4.2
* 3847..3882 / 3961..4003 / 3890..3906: 1.2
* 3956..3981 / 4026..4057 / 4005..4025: -2.9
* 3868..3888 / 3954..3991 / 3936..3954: -1.5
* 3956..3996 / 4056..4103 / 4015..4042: -4.5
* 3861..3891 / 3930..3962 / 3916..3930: -2.1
